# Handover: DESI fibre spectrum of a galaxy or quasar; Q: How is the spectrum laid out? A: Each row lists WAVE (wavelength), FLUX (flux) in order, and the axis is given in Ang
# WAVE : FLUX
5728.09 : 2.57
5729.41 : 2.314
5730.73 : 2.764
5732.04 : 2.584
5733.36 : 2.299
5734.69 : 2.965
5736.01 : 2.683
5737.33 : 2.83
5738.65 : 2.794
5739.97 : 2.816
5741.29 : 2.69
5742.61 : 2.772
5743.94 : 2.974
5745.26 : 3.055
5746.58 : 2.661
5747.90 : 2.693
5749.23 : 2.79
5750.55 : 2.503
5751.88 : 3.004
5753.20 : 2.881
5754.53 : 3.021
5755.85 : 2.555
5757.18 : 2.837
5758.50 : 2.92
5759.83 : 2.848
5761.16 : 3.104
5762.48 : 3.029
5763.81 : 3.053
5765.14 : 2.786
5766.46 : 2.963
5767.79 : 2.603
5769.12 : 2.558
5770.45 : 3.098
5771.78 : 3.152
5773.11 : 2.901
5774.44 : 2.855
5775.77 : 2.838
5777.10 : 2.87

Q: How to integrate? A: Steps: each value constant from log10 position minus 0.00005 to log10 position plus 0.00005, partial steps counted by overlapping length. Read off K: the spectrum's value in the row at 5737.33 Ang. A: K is 2.83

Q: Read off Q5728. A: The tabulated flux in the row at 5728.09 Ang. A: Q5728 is 2.57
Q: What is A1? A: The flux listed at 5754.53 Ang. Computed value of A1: 3.021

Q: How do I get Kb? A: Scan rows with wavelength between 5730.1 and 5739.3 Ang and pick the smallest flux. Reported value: 2.299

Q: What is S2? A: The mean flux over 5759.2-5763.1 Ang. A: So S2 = 3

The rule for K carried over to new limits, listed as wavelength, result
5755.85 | 2.555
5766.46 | 2.963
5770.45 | 3.098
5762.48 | 3.029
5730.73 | 2.764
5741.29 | 2.69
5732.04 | 2.584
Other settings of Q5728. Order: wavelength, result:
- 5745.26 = 3.055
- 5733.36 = 2.299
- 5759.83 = 2.848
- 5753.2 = 2.881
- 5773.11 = 2.901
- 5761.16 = 3.104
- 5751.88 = 3.004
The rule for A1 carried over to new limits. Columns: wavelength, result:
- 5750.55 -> 2.503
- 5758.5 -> 2.92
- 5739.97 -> 2.816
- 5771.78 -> 3.152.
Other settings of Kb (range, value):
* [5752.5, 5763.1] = 2.555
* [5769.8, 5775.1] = 2.855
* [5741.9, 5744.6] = 2.772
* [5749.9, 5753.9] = 2.503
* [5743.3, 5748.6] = 2.661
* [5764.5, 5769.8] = 2.558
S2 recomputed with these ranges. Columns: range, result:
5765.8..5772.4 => 2.87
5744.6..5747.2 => 2.87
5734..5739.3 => 2.81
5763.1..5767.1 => 2.94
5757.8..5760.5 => 2.88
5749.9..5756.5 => 2.79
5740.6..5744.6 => 2.81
